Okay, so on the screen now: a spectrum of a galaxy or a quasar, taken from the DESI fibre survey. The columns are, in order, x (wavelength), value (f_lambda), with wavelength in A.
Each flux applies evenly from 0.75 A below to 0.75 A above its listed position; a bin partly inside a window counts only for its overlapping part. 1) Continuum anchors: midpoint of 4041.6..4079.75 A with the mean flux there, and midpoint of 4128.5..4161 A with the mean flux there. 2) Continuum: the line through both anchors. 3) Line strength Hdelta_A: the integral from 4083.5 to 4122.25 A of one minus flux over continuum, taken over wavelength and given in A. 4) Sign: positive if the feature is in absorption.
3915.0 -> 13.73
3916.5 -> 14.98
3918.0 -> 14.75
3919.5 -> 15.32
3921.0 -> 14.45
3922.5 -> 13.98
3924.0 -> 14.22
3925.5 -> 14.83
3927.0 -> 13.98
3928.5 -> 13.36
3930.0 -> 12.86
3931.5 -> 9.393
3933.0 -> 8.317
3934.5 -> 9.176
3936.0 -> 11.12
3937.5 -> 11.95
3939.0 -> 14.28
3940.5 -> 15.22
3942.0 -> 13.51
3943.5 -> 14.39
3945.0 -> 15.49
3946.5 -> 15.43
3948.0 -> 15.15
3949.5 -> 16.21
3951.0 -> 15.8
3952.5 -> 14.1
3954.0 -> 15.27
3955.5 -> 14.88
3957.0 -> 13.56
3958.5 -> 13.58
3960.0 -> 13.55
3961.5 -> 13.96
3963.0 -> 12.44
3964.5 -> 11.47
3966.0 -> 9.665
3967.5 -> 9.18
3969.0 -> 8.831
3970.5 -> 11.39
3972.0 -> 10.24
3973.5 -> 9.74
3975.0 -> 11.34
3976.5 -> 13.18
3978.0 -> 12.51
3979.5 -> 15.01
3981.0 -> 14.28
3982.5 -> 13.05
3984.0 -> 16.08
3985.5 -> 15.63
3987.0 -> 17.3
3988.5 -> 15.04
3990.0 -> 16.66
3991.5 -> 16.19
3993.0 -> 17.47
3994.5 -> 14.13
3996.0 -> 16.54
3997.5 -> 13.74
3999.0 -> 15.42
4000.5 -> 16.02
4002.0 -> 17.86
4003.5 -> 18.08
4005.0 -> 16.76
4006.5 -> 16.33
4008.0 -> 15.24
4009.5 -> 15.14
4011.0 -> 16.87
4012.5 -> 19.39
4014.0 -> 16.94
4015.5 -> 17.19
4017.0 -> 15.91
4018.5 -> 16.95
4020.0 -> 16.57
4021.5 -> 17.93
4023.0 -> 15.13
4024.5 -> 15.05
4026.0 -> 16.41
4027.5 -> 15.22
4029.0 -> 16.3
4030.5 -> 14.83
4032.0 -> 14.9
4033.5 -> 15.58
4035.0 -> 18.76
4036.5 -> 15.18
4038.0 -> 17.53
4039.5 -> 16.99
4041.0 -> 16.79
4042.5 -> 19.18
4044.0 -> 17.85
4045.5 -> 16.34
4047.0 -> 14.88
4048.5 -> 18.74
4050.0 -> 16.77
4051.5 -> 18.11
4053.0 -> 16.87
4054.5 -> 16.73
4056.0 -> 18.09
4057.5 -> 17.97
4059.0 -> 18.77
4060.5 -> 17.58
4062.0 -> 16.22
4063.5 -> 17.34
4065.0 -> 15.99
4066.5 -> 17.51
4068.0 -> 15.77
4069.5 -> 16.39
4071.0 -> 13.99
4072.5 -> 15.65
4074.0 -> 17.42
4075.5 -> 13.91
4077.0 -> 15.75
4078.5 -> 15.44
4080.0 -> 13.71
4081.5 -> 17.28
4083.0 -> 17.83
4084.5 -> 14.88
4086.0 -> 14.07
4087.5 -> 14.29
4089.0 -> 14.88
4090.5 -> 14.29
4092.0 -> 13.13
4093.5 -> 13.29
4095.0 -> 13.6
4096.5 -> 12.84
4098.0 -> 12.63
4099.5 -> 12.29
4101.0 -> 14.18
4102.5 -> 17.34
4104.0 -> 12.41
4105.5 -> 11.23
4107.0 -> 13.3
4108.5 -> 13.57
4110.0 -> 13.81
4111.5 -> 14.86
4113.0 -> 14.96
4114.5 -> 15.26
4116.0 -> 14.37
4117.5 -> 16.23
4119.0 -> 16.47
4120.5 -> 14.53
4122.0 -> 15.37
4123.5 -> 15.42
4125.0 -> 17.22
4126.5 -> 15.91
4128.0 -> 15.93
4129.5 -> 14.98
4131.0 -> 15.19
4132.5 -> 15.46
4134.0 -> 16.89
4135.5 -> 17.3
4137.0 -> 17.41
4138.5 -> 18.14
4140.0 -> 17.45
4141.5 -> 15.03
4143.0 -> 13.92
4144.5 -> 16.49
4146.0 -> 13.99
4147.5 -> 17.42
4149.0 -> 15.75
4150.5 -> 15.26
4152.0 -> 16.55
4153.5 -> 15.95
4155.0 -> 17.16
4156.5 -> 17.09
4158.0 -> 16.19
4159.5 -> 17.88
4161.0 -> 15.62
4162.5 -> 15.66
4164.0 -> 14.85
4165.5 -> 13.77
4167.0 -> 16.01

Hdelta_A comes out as 5.5 A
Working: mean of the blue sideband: 16.7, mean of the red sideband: 16.2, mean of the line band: 14.2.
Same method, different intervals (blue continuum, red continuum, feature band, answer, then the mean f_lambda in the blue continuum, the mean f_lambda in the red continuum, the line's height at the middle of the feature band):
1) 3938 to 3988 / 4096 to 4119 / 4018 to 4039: -3.7 A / 13.5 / 14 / 13.8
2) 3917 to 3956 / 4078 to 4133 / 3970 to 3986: 1.2 A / 13.7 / 14.7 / 14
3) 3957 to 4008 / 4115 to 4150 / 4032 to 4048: -2.3 A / 14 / 15.9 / 14.8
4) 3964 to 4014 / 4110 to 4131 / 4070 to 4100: 1.1 A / 14.5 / 15.4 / 15.2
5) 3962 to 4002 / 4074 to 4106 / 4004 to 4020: -3.3 A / 13.6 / 14.3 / 13.8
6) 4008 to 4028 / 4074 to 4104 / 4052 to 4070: -2.1 A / 16.5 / 14.5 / 15.3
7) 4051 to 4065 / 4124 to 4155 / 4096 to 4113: 3.2 A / 17.4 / 16.1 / 16.7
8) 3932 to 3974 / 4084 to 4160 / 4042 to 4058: -3.6 A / 12.8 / 15.2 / 14.2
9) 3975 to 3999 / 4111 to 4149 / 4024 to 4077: -4.2 A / 15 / 15.9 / 15.4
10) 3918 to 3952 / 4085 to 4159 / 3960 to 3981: 3.4 A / 13.6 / 15.1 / 13.9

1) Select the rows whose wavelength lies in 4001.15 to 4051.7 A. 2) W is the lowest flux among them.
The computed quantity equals 14.83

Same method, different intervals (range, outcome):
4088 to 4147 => 11.23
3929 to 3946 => 8.317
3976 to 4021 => 12.51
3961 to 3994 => 8.831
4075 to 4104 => 12.29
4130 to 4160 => 13.92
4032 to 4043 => 14.9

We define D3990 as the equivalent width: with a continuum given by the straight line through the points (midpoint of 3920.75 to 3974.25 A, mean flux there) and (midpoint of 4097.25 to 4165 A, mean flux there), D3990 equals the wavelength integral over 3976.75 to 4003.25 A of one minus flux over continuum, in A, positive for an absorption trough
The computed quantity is -3.9 A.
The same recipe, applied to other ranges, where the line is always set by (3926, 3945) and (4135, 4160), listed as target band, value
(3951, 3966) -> -0.8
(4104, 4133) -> 1.8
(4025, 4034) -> -0.8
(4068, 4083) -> -0.6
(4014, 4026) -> -2.1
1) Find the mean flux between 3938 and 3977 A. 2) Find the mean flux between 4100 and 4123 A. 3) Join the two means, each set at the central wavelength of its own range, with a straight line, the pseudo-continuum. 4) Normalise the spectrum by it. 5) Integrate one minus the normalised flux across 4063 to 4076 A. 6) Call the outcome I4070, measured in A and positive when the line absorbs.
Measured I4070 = -1.7 A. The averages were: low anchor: 13.1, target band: 16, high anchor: 14.5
